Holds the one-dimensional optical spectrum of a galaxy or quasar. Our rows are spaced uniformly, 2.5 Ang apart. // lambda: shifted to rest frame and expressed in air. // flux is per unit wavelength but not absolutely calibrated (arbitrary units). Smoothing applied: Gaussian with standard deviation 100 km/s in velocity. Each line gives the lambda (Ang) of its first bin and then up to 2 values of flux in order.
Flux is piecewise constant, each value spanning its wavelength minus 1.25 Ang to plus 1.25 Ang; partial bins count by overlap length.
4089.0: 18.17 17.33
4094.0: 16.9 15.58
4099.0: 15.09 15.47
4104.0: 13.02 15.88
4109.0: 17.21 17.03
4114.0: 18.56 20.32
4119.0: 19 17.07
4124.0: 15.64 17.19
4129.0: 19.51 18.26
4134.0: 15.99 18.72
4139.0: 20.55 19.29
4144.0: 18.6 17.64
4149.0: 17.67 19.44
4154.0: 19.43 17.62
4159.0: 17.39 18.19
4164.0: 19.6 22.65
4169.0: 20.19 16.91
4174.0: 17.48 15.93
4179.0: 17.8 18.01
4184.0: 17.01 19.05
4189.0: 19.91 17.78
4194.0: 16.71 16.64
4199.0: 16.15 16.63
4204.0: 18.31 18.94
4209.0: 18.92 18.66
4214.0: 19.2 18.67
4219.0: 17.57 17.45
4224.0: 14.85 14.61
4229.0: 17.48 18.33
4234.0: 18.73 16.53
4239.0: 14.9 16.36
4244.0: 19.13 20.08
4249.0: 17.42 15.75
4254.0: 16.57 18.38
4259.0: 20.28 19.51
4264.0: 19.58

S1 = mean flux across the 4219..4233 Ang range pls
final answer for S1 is 16.7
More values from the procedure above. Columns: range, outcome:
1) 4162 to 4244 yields 17.8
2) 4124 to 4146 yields 18.3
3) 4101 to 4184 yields 18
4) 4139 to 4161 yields 18.5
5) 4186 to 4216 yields 18.1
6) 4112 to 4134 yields 18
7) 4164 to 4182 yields 18.5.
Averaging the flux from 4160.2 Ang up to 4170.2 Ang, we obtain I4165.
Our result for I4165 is 20.1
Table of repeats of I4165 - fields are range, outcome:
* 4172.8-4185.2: 17.2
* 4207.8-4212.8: 18.8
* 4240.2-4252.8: 17.7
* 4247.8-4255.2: 16.6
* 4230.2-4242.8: 17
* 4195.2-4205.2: 16.9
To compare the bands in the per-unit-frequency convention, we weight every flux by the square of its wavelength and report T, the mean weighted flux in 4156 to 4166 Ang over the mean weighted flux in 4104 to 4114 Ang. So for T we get 1.2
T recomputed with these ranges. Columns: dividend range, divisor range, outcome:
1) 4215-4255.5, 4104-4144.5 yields 1.01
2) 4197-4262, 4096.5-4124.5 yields 1.12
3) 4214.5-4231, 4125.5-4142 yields 0.96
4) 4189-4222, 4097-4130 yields 1.10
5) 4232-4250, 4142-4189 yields 0.99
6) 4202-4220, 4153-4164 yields 1.04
